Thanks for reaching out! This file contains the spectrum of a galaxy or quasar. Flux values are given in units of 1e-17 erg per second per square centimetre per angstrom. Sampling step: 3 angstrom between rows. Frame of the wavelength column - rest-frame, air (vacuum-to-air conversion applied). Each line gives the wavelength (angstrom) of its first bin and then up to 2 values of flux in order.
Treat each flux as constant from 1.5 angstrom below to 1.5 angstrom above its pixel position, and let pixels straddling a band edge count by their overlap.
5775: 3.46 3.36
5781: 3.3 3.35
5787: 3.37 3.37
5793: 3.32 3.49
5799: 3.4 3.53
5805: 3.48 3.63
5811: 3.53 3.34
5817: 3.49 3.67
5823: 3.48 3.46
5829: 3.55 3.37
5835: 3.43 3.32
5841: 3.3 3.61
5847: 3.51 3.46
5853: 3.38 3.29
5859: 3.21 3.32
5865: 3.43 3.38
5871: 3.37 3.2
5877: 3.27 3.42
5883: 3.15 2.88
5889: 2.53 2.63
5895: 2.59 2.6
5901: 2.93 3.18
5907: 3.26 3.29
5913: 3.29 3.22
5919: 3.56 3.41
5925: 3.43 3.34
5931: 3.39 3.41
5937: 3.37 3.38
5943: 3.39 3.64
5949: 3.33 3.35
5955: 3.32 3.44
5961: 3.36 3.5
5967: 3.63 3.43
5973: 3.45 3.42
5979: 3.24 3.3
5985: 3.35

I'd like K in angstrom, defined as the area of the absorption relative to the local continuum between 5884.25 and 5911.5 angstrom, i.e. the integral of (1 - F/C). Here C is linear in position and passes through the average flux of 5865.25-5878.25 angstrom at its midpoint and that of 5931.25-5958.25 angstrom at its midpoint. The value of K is 3.8 angstrom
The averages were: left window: 3.32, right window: 3.4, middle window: 2.88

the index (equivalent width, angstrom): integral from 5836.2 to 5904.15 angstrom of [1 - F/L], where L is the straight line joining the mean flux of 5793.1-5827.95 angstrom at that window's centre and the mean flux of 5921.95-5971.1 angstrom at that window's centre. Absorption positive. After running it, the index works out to 5.7 angstrom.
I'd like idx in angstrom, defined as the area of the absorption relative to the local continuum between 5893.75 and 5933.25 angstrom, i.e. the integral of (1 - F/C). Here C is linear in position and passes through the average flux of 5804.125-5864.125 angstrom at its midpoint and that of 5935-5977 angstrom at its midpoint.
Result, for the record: 2.7 angstrom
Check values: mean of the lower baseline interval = 3.44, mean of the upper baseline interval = 3.43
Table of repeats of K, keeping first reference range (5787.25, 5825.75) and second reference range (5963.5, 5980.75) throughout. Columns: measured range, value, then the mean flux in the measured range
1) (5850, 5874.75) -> 0.9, 3.33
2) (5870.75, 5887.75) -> 1.3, 3.19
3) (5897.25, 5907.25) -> 1.3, 2.99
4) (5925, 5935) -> 0.2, 3.39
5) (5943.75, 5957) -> 0.1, 3.41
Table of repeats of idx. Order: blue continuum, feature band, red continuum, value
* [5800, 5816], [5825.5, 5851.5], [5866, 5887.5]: -0.46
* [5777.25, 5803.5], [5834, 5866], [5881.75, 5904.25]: -3.66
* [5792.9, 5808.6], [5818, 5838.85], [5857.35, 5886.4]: -0.44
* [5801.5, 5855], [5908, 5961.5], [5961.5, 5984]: 0.77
